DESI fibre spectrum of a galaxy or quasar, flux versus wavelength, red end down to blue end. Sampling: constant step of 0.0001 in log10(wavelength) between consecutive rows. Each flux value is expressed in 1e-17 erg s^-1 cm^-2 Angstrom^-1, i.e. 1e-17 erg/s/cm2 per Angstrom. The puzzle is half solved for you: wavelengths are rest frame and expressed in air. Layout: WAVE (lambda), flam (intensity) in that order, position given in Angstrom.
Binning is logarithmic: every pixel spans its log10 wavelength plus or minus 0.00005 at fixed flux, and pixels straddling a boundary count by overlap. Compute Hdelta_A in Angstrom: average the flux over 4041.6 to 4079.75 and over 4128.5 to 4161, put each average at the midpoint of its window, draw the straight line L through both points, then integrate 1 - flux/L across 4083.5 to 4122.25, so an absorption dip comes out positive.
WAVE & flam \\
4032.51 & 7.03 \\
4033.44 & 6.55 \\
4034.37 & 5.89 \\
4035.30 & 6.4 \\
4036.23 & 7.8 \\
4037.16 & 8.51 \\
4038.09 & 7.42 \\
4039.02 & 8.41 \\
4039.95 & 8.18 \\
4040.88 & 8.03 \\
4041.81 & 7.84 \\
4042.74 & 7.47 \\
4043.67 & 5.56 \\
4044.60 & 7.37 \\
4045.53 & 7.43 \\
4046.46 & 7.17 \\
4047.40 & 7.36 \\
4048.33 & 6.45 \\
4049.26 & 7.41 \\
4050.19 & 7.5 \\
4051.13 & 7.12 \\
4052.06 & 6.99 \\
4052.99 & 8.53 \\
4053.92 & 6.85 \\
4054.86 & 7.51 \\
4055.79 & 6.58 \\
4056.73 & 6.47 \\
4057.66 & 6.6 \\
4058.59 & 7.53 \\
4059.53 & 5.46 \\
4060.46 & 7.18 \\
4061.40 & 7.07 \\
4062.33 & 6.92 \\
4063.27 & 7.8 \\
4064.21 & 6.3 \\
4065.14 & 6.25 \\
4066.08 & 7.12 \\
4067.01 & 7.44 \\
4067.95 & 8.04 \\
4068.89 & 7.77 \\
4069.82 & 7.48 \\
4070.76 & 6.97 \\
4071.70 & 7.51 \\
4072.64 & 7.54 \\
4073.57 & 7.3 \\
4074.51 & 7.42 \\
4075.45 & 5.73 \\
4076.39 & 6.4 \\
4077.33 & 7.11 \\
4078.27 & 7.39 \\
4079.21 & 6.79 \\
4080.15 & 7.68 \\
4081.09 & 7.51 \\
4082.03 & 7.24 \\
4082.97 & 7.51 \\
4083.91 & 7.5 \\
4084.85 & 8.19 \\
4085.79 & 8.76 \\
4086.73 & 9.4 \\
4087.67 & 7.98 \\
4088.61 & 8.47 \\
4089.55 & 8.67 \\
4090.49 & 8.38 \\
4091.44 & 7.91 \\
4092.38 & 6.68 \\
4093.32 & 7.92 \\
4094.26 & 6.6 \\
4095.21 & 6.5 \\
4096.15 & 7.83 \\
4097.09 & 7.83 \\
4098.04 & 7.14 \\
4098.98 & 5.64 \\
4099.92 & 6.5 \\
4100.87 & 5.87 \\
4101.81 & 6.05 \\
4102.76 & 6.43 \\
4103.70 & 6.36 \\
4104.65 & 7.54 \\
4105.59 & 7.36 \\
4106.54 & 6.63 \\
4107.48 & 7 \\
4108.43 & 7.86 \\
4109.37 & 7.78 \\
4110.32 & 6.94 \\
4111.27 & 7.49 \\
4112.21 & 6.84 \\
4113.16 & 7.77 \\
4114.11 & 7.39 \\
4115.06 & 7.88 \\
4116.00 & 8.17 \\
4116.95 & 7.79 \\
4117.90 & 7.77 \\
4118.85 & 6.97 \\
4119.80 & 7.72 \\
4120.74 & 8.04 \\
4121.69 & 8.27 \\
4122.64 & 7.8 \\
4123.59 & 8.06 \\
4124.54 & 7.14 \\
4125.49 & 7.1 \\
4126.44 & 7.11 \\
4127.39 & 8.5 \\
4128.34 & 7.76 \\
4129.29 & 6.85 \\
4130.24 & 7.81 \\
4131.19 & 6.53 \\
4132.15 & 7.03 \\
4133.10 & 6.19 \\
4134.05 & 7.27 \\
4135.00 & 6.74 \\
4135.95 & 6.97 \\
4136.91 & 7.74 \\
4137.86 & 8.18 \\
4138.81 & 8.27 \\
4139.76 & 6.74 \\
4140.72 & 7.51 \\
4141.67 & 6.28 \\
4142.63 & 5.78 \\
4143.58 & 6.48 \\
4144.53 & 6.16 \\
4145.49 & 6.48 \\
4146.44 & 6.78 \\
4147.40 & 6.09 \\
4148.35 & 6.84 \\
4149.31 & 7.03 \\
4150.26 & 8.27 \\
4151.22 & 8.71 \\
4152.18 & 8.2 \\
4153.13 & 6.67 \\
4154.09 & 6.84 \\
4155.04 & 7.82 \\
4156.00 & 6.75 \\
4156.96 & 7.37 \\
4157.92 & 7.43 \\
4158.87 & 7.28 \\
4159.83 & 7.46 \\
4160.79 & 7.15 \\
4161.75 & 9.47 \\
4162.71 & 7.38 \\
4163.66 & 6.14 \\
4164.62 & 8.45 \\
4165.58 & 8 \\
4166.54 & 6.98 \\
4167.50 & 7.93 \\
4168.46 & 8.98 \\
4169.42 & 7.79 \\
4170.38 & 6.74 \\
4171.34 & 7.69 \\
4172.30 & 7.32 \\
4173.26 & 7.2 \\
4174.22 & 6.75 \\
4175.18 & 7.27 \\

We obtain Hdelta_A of -1.96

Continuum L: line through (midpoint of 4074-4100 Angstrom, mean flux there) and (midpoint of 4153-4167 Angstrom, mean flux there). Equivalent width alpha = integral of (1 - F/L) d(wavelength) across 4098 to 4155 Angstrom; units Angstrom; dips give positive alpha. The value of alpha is 2.0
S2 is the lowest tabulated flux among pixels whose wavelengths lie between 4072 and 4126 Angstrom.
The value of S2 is 5.64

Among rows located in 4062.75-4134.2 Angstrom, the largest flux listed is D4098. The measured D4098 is 9.4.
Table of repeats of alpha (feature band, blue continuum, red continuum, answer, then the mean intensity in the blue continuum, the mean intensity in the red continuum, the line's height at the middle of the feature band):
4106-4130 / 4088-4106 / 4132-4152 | -1.5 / 7.15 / 7.04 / 7.1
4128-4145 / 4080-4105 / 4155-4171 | 1.2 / 7.41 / 7.59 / 7.52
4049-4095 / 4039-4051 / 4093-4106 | -1.8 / 7.35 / 6.81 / 7.08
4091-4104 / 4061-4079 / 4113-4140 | 0.9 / 7.13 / 7.51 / 7.31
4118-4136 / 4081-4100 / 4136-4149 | -0.7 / 7.65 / 6.87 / 7.11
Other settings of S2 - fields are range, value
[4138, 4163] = 5.78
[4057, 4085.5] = 5.46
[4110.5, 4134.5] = 6.19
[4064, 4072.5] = 6.25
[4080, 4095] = 6.6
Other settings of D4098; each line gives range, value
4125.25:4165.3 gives 9.47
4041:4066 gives 8.53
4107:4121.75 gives 8.27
